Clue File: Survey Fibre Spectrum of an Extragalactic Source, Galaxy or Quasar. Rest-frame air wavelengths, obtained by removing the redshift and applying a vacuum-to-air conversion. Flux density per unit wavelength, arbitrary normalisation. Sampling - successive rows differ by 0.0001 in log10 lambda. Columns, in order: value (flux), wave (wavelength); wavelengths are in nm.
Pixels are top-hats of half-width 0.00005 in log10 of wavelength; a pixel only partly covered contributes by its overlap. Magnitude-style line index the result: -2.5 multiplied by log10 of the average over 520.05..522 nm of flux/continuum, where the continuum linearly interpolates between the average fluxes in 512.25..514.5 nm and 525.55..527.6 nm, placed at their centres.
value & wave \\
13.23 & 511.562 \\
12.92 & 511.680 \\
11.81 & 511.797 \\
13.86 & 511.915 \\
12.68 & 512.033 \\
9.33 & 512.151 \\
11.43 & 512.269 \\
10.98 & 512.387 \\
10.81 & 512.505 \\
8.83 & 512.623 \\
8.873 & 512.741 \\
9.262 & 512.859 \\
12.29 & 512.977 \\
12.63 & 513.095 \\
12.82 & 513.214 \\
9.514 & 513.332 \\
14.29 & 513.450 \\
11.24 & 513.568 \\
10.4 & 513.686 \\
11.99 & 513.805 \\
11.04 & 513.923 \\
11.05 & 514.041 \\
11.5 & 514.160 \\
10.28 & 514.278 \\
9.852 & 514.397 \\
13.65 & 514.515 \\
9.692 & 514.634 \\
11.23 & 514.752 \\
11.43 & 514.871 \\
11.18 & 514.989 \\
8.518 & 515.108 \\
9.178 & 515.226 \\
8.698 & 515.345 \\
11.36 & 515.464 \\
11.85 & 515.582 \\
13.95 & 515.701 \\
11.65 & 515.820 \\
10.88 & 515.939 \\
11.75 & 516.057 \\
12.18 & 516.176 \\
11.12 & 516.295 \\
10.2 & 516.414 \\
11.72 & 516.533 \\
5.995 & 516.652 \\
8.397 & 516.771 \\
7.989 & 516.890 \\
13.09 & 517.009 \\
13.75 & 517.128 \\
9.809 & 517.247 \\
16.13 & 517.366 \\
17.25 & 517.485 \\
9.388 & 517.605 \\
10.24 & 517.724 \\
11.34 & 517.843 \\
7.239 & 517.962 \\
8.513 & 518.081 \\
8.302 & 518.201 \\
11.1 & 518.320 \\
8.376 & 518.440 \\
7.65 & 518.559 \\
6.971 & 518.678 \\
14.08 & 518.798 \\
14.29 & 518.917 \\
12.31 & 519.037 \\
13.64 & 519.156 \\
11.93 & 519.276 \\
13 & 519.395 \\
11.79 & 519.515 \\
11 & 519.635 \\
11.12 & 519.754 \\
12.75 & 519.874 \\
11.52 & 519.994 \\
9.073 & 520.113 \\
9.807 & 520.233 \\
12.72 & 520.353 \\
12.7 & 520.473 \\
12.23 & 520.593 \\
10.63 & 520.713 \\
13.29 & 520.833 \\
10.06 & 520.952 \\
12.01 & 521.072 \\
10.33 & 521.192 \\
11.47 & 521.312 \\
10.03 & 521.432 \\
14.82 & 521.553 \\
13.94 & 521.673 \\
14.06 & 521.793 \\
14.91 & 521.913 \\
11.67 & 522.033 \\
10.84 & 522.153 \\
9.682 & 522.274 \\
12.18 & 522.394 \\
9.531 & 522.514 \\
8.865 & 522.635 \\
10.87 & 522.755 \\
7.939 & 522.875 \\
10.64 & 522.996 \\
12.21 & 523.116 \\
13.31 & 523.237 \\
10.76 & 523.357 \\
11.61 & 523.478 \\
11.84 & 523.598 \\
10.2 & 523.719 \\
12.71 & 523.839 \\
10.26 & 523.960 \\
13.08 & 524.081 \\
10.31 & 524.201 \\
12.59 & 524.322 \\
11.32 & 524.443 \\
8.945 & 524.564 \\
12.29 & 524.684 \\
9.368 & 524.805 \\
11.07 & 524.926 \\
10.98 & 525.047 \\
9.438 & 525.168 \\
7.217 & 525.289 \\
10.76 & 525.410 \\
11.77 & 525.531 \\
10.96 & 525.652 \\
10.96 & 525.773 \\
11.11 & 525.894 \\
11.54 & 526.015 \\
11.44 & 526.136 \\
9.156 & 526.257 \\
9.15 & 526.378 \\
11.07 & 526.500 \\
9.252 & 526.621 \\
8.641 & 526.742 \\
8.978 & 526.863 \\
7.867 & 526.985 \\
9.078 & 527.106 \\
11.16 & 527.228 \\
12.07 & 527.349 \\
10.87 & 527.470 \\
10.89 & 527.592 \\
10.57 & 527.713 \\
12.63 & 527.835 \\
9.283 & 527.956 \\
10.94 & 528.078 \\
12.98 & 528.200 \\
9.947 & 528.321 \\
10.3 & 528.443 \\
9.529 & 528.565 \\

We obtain -0.14 mag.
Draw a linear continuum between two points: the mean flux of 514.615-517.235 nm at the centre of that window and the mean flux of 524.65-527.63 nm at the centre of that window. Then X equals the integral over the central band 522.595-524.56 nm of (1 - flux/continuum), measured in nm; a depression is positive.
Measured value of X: -0.14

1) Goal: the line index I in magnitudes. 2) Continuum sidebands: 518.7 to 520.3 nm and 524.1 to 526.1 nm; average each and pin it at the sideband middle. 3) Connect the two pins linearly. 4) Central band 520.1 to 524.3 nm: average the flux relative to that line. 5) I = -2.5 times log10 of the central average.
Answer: -0.01 mag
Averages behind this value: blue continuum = 11.9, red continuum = 10.7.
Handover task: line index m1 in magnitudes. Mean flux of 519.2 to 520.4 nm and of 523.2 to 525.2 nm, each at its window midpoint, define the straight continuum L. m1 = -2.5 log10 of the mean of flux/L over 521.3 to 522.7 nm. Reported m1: -0.05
